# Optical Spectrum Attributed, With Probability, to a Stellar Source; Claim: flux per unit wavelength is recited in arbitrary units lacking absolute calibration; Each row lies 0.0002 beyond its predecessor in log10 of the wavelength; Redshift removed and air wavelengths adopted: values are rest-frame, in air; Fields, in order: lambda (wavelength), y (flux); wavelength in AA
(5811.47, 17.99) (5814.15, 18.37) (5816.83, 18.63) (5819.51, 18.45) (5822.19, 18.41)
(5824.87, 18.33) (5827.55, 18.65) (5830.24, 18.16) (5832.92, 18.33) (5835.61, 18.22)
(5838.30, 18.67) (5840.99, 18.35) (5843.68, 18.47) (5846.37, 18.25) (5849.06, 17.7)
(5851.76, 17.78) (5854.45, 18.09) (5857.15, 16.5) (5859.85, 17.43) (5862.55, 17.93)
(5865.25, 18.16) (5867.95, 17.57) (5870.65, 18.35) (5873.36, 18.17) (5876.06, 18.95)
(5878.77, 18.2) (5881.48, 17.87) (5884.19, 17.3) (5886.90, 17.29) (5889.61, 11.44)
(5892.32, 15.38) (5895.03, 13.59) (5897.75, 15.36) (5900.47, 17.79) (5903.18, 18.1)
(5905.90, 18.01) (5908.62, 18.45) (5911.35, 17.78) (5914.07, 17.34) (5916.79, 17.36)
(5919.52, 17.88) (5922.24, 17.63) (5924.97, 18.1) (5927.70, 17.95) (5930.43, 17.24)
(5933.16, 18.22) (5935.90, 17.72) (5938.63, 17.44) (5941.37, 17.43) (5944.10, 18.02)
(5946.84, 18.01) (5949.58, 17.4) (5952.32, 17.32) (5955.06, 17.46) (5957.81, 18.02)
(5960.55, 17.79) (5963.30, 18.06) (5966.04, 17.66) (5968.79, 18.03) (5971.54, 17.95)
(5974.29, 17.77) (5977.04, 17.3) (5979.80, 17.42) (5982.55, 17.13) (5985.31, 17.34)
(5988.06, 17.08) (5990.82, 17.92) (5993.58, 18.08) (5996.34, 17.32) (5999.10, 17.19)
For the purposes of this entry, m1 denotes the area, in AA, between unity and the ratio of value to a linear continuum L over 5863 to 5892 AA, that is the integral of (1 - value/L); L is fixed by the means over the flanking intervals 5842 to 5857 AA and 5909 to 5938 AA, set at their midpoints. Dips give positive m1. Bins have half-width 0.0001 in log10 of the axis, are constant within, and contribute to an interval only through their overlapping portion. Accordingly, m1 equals 0.96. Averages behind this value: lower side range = 17.9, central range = 17.3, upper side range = 17.7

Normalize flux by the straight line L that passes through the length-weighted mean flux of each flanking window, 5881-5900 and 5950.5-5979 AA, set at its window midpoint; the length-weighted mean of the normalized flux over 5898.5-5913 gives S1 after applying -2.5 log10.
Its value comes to -0.13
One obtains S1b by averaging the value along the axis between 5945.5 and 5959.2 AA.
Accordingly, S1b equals 17.6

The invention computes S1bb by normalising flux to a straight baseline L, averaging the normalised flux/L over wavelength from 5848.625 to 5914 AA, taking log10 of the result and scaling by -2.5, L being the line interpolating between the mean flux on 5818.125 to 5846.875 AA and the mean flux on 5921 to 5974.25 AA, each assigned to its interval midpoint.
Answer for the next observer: 0.06 mag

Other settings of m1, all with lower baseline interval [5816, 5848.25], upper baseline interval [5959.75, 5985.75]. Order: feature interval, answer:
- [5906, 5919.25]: 0.1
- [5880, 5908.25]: 2.8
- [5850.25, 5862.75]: 0.5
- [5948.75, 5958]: 0.1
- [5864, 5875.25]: 0.1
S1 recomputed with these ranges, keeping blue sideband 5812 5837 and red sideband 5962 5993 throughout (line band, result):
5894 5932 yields 0.04 mag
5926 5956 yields 0.01 mag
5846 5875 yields 0.02 mag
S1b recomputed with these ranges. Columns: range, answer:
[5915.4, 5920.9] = 17.6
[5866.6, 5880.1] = 18.2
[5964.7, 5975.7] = 17.9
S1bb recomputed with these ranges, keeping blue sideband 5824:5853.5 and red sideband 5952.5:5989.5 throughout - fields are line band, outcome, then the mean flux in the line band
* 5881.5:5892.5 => 0.153 mag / 15.7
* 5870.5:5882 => -0.015 mag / 18.3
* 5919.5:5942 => 0.004 mag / 17.7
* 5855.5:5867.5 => 0.038 mag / 17.5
